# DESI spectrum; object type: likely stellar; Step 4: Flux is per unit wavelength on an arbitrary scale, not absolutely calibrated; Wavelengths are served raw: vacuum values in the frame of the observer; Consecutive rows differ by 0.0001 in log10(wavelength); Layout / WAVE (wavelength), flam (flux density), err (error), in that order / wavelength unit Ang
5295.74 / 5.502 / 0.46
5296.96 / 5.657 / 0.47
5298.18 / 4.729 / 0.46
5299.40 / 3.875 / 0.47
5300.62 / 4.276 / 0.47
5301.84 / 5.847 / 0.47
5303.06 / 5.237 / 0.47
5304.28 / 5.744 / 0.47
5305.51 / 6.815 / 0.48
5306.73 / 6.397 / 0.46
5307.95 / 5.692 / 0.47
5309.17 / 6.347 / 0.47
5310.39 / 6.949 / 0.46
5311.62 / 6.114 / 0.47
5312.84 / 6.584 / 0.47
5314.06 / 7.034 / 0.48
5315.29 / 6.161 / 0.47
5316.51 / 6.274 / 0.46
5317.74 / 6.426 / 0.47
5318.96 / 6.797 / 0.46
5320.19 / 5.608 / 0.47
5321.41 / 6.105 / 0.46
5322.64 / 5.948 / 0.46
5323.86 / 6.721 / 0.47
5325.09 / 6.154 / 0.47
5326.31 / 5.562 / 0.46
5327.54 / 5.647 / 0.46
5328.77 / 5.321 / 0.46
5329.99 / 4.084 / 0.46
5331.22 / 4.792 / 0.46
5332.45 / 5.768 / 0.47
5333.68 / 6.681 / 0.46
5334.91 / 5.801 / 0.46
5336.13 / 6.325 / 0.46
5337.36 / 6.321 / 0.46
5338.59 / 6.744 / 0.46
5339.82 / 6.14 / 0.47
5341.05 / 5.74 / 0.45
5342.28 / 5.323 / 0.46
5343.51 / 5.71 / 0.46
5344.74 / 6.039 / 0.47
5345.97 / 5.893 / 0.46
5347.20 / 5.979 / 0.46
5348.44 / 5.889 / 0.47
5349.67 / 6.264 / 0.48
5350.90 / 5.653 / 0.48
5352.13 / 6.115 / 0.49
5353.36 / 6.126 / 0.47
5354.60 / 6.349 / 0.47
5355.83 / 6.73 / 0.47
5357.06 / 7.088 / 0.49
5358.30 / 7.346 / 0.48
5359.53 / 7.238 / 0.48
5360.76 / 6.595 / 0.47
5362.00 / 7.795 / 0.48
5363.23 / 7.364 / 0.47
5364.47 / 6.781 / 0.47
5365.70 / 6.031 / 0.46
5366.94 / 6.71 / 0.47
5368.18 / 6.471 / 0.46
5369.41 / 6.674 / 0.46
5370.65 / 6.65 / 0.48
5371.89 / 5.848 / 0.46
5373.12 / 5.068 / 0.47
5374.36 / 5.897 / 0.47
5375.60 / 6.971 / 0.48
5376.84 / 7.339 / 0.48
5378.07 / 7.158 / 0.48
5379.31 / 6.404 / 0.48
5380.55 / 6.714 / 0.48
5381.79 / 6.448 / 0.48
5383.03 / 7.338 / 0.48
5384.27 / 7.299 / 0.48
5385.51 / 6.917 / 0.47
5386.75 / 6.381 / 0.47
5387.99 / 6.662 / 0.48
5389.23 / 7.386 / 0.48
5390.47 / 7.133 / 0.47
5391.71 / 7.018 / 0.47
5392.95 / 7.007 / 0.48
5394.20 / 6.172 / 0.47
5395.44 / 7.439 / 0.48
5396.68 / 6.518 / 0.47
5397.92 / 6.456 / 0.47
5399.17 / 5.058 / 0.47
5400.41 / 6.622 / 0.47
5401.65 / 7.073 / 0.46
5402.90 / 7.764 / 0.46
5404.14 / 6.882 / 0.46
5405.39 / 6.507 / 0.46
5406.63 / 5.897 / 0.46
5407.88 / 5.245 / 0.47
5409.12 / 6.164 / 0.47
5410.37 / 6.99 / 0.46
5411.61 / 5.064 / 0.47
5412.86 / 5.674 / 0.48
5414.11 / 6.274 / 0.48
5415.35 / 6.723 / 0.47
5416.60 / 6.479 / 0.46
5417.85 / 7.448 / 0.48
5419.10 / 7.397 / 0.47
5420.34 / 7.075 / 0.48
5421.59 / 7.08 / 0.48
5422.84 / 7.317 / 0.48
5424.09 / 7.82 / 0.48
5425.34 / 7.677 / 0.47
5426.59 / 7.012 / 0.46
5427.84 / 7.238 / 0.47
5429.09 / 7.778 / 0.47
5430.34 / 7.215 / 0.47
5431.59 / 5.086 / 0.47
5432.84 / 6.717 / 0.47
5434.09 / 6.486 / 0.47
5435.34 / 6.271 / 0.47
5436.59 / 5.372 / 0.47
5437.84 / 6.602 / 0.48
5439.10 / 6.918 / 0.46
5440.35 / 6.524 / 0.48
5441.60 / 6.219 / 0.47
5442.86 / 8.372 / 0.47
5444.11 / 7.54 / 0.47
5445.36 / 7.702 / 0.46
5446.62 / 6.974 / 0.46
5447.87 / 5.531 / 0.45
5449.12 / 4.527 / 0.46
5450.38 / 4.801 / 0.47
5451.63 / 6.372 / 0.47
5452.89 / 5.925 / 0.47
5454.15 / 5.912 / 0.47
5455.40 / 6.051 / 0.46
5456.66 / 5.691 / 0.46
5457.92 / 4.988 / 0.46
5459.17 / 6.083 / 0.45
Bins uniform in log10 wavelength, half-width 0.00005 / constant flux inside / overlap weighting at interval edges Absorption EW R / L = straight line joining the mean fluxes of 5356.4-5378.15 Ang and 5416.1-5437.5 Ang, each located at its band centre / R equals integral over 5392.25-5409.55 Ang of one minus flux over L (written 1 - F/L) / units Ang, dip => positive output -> 0.8 Ang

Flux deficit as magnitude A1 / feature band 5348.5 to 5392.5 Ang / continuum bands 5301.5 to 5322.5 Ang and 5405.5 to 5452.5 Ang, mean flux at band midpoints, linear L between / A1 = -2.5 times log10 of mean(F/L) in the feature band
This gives -0.04 mag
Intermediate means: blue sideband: 6.24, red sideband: 6.58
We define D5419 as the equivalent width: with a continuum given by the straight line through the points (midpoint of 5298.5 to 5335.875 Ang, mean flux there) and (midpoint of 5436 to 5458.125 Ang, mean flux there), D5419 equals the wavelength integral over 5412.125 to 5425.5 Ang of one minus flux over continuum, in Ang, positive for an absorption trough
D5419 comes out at -1.7 Ang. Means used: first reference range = 5.89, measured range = 6.95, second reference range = 6.25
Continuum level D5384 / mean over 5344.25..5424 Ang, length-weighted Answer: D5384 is 6.6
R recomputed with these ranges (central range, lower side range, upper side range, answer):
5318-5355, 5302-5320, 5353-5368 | 3.7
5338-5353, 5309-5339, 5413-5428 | 0.8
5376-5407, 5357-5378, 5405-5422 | -1.1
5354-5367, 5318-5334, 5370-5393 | -1.1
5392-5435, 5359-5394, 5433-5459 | -1.4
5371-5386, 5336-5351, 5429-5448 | -0.8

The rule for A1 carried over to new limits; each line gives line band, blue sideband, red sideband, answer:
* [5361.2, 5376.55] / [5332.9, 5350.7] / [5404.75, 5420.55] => -0.063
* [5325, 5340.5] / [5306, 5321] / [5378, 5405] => 0.122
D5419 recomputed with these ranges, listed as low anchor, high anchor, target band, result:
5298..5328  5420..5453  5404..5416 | 0.8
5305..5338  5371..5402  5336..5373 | 0.0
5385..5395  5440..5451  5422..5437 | -0.6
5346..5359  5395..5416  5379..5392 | -1.1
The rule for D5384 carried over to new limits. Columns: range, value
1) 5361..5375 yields 6.48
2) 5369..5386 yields 6.62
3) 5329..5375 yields 6.21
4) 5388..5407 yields 6.74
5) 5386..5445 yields 6.72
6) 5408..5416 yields 6.1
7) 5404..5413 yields 6.03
